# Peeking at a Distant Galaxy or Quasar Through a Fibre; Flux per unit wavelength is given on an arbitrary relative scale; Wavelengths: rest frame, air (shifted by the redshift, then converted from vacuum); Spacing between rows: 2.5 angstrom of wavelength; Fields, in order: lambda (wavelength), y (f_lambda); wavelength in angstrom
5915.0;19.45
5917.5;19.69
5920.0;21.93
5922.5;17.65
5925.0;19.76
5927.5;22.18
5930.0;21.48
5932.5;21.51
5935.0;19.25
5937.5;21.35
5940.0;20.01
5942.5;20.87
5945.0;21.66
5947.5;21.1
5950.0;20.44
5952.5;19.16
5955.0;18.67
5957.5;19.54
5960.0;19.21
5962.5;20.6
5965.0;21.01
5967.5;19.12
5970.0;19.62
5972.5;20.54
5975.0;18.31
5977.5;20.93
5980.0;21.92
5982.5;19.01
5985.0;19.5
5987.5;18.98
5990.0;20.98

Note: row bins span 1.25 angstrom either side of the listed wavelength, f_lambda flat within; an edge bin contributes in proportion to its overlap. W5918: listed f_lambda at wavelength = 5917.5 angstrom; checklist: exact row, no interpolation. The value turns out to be 19.69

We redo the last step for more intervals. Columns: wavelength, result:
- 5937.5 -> 21.35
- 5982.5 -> 19.01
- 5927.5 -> 22.18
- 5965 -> 21.01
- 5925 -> 19.76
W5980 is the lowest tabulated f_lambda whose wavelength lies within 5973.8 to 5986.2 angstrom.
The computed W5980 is 18.31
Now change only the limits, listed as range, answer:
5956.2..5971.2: 19.12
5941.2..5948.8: 20.87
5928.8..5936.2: 19.25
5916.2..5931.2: 17.65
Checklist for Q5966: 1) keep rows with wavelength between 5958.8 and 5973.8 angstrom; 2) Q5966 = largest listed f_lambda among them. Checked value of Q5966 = 21.01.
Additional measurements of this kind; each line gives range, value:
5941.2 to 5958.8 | 21.66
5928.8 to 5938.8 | 21.51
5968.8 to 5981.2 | 21.92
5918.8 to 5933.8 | 22.18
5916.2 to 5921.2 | 21.93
